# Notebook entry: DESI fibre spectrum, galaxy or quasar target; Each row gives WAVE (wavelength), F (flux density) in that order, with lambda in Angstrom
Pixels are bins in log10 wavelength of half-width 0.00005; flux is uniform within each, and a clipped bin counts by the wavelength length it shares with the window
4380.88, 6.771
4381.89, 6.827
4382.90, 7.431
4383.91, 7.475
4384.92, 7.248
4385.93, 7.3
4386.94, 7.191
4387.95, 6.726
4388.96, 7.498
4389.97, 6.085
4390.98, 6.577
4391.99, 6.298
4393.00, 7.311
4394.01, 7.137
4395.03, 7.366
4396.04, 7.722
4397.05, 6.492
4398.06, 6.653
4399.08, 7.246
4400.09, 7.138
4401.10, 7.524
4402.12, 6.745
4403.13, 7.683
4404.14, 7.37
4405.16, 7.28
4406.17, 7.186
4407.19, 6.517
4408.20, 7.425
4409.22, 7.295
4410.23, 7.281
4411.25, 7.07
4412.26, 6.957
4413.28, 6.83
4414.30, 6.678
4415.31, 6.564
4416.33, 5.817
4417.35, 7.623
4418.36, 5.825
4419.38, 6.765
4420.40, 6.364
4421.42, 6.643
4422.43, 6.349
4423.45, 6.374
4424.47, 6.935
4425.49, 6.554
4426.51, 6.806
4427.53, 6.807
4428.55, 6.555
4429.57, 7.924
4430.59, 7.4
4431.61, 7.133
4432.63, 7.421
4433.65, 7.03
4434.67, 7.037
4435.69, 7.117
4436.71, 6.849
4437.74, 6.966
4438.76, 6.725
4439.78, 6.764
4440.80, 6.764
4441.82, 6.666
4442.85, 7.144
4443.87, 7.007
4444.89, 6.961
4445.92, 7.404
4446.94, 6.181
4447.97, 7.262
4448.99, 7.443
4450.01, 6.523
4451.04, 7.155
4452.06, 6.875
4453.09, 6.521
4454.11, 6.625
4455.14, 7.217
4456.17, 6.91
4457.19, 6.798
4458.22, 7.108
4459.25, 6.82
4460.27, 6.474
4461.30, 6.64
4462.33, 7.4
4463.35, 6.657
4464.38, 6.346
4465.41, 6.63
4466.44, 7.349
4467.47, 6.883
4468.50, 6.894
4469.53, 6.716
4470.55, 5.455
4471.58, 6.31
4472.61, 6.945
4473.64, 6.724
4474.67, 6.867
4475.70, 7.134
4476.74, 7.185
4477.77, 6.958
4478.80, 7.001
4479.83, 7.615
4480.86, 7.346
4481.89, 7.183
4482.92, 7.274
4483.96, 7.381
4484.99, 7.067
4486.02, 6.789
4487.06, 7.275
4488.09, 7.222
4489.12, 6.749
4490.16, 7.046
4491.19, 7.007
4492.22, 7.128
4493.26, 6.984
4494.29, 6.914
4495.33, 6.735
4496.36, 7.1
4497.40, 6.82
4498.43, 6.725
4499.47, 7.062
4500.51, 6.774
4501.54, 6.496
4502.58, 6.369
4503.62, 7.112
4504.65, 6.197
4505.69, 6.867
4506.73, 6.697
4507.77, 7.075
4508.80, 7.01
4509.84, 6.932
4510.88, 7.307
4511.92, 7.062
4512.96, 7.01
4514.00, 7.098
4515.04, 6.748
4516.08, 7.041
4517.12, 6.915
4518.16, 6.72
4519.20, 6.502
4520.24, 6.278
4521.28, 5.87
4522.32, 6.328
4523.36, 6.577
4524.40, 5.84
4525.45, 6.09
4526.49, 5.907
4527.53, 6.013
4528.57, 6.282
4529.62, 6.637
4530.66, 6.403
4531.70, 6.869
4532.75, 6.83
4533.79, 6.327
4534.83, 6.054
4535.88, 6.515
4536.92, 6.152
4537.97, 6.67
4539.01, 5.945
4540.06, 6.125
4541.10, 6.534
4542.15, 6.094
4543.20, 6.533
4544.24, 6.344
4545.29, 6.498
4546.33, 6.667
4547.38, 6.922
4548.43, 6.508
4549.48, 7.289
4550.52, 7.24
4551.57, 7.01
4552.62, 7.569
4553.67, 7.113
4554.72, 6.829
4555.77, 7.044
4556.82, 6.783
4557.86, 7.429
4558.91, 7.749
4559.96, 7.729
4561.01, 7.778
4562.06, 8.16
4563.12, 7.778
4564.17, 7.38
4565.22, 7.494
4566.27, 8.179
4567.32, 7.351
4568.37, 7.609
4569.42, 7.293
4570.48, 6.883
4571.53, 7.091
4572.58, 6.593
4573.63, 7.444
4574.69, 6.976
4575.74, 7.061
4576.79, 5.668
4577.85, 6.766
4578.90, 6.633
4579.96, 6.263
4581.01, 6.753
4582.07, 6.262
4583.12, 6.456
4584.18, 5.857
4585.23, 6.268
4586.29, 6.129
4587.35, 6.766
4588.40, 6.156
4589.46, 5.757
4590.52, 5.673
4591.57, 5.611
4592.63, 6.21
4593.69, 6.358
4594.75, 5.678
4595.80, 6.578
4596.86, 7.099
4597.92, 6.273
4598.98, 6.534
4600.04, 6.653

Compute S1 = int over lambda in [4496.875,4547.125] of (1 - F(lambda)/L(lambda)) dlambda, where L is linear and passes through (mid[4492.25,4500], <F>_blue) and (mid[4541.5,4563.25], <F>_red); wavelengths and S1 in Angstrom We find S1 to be 3.1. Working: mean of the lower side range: 6.91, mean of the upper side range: 7.08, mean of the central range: 6.56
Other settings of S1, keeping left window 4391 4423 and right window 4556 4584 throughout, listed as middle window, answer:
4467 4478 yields 0.44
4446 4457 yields 0.15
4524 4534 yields 1.06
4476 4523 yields 0.86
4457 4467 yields 0.25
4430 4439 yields -0.17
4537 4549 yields 1.11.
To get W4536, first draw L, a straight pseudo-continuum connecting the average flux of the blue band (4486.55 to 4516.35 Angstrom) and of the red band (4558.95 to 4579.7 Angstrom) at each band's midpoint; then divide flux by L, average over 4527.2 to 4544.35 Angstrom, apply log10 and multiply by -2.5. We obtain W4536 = 0.114 mag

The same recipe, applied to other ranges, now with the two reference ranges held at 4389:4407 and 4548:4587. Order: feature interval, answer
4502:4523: 0.045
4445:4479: 0.034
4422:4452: 0.017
